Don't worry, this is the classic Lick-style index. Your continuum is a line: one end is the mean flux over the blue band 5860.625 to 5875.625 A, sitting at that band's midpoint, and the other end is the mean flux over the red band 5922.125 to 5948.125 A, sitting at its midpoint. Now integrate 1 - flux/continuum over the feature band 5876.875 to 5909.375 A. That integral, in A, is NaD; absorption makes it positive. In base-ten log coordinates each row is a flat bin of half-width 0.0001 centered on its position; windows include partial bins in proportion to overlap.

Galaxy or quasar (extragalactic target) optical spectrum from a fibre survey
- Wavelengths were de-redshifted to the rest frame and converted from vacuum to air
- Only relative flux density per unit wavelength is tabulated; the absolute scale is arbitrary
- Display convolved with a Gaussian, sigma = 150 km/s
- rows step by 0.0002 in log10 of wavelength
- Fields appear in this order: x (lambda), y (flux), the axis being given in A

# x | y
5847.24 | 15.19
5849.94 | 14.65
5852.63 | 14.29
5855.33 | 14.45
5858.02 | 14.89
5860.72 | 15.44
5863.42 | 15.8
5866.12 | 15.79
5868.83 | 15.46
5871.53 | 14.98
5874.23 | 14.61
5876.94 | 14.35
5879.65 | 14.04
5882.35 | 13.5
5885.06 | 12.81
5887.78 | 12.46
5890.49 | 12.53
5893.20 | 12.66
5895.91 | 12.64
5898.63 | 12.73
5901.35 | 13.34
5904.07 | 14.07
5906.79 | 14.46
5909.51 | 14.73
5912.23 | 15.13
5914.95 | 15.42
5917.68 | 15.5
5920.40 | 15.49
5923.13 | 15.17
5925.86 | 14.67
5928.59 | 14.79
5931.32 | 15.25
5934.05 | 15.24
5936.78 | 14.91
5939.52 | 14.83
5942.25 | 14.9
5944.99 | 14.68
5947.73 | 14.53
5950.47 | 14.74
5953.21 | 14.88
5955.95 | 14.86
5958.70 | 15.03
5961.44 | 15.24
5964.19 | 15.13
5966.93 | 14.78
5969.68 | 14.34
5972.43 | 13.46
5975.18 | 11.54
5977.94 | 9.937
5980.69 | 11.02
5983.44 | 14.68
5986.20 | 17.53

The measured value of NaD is 4.0 A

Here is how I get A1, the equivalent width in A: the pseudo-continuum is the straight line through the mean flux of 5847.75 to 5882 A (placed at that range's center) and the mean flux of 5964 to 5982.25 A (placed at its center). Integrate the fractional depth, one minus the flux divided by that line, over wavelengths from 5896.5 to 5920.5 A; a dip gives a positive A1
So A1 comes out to -0.7 A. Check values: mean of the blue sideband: 14.9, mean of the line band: 14.4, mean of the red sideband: 12.8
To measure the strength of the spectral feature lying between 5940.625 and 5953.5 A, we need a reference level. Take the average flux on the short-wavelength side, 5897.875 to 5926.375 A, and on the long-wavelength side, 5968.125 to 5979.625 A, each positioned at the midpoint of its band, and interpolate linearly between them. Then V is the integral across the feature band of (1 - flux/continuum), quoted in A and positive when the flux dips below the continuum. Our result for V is -1.4 A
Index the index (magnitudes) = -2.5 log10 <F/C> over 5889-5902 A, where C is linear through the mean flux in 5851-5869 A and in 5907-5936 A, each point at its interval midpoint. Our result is 0.19 mag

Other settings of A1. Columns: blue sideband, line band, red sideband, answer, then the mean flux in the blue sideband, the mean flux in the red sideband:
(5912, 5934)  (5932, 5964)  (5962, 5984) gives -1.7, 15.2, 13.1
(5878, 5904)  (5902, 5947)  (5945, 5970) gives -3.2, 13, 14.8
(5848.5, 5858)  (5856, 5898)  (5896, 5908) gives -0.2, 14.5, 13.5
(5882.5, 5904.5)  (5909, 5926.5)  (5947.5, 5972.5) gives -2.1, 12.9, 14.8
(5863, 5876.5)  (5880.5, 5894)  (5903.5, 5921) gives 2.0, 15.2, 15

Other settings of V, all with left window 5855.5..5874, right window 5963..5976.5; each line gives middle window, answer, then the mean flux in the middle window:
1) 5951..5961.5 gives -0.7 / 15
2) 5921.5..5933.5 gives -0.5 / 15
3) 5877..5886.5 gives 0.9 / 13.6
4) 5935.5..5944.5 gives -0.4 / 14.9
